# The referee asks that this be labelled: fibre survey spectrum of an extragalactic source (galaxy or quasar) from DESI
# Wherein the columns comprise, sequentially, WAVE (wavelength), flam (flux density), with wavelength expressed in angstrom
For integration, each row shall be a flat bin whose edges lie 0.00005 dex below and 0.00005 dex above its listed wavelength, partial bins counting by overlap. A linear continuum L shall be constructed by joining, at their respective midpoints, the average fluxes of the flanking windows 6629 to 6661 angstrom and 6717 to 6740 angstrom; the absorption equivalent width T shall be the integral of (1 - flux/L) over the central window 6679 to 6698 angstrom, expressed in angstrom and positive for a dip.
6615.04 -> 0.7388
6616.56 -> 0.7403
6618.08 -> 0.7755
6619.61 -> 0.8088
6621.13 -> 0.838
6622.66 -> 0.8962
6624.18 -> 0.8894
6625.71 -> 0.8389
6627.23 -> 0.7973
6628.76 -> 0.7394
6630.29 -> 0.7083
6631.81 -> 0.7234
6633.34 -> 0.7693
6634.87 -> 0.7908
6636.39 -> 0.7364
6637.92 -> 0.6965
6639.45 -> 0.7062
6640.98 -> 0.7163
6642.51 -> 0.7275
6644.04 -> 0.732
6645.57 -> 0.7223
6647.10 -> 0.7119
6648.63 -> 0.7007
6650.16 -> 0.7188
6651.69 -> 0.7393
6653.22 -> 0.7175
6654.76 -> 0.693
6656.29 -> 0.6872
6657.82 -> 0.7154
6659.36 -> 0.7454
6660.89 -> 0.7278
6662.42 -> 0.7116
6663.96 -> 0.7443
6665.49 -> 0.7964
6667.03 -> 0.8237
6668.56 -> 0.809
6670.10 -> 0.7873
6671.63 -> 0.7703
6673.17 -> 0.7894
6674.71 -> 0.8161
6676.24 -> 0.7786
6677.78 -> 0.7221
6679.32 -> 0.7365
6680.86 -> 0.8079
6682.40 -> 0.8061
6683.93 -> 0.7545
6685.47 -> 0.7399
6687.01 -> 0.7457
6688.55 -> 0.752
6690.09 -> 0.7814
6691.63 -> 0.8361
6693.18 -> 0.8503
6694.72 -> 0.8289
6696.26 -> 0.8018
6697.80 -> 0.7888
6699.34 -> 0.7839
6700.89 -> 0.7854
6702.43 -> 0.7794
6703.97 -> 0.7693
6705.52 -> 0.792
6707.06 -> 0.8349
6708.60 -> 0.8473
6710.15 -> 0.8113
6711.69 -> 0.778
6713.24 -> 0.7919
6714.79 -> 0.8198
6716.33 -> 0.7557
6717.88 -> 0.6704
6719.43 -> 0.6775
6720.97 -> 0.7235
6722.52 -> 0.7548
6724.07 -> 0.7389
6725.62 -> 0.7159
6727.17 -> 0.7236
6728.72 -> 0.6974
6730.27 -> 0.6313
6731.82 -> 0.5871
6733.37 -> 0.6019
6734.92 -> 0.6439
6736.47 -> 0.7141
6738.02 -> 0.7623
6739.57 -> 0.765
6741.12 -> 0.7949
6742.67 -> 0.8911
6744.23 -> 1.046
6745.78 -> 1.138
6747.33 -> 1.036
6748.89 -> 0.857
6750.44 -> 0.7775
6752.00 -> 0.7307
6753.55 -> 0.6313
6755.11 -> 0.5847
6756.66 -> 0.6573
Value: -2.2 angstrom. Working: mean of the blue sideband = 0.723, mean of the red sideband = 0.693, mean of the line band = 0.788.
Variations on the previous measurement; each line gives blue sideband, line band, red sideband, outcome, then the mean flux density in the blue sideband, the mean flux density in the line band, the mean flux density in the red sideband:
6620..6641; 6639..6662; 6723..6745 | 1.6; 0.777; 0.718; 0.737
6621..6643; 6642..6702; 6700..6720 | 1.0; 0.77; 0.762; 0.779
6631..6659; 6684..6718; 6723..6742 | -3.9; 0.723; 0.79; 0.7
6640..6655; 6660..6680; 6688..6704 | -0.4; 0.718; 0.77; 0.798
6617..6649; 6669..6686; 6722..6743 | -0.8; 0.764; 0.775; 0.712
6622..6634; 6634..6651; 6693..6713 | 1.5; 0.795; 0.724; 0.802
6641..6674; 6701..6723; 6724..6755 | -0.3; 0.741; 0.773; 0.771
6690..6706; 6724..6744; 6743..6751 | 4.4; 0.8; 0.721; 0.971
